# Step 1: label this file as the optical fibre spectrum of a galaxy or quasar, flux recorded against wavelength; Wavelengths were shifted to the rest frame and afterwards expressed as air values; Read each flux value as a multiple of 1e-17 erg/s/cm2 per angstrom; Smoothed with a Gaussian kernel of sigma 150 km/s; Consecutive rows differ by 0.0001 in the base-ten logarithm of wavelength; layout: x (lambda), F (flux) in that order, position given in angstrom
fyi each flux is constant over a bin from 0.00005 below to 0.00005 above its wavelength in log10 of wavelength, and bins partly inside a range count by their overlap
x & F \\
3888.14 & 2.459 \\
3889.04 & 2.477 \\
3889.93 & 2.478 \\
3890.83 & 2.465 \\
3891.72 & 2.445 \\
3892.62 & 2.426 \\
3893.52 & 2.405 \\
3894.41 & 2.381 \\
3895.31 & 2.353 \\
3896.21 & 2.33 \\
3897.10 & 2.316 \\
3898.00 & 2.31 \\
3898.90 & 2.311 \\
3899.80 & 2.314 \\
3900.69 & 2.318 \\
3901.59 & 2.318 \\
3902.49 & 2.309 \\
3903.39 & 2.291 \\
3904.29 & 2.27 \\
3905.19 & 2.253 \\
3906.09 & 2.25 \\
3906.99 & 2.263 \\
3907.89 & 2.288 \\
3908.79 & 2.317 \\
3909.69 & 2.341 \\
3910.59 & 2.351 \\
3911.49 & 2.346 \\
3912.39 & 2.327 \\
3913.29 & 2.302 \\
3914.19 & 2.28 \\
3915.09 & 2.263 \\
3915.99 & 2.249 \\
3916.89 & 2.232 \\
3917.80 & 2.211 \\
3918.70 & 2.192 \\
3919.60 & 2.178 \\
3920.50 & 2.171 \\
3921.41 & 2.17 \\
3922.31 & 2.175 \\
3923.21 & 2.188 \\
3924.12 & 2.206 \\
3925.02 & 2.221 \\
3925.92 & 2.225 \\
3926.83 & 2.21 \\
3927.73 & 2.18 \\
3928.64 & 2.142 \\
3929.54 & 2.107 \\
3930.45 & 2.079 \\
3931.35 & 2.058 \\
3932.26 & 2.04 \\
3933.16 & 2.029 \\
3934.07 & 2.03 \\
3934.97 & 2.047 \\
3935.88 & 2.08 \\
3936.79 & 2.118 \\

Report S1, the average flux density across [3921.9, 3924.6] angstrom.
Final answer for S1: 2.19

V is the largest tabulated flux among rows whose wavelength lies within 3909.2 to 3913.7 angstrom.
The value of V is 2.351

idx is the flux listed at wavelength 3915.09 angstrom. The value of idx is 2.263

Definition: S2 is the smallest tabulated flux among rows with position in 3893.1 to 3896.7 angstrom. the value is 2.33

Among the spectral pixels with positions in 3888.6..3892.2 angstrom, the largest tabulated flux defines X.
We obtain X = 2.478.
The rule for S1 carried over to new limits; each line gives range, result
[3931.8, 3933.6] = 2.04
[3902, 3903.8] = 2.3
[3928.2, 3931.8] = 2.1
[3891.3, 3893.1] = 2.42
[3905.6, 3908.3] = 2.27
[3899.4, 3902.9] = 2.32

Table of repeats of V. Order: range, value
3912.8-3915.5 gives 2.302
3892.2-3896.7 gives 2.426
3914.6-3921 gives 2.263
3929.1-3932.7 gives 2.107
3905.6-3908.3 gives 2.288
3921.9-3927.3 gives 2.225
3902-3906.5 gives 2.309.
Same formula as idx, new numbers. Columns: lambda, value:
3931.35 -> 2.058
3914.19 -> 2.28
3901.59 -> 2.318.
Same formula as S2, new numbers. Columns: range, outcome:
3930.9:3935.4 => 2.029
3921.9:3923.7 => 2.175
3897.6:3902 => 2.31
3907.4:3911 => 2.288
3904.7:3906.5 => 2.25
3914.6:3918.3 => 2.211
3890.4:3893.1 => 2.426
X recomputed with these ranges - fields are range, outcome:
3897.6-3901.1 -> 2.318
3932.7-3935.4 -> 2.047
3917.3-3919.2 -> 2.211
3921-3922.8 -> 2.175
